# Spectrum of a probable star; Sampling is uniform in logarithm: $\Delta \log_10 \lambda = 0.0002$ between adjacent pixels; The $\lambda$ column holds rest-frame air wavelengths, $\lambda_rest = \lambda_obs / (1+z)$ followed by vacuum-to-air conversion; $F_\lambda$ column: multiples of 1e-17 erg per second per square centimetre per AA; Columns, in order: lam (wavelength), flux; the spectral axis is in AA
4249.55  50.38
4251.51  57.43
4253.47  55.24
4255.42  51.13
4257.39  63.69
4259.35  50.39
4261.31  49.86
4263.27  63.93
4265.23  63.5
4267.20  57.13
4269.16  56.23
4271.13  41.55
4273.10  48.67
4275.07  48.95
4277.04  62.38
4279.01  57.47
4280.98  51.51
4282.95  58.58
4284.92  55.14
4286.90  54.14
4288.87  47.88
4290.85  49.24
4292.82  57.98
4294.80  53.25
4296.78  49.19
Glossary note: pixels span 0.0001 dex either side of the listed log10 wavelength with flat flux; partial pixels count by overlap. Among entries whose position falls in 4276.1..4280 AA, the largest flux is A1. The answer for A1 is 62.38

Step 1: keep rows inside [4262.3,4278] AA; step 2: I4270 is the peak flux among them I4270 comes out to 63.93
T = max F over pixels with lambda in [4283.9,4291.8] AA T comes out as 55.14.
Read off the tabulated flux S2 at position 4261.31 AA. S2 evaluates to 49.86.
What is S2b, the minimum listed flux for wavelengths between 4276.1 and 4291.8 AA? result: 47.88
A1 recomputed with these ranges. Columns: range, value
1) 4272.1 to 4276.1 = 48.95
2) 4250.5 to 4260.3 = 63.69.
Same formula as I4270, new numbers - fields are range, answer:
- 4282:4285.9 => 58.58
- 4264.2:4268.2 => 63.5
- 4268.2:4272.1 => 56.23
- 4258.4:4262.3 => 50.39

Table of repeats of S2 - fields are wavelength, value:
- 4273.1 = 48.67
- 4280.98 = 51.51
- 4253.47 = 55.24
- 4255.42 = 51.13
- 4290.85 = 49.24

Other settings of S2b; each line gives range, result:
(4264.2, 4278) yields 41.55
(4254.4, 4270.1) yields 49.86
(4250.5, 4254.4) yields 55.24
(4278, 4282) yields 51.51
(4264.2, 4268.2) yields 57.13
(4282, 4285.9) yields 55.14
